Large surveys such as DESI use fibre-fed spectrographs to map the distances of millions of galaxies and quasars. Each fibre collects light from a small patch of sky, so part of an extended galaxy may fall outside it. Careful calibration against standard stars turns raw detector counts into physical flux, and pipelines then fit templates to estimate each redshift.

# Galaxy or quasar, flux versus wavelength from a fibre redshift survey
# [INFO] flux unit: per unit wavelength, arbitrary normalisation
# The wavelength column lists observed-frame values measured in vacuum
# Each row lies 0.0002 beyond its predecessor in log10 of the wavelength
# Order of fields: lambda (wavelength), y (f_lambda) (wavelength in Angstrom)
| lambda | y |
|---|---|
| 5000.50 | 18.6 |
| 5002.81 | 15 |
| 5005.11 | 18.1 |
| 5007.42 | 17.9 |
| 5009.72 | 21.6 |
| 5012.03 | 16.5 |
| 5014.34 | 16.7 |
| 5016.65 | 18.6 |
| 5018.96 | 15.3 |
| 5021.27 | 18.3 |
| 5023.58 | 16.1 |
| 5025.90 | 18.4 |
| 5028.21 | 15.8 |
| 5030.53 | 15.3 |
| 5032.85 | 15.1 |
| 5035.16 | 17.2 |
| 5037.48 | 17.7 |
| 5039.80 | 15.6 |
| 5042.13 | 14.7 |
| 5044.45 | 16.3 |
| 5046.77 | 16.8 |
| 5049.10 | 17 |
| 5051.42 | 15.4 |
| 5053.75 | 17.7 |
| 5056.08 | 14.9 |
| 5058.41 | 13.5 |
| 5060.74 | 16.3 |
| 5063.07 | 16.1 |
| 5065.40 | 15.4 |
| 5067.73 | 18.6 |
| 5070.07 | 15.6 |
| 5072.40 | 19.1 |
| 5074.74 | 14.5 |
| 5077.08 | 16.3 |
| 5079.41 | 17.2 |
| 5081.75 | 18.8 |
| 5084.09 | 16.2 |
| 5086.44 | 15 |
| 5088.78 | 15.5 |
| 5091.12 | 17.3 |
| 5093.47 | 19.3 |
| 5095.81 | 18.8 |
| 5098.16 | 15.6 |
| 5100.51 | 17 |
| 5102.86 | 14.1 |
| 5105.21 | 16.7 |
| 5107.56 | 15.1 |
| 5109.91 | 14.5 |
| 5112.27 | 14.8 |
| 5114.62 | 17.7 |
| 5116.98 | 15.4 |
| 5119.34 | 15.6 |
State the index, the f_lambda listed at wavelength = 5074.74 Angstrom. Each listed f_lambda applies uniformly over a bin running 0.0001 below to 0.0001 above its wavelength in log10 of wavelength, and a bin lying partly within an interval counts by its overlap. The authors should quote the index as 14.5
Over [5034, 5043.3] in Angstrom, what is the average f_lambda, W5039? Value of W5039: 16.3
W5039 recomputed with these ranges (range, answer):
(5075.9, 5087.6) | 16.7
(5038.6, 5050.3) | 16.1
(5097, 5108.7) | 15.7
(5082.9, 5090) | 15.6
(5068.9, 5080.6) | 16.6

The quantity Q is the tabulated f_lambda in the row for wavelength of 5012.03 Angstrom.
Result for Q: 16.5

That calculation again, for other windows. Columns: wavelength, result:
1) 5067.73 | 18.6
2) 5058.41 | 13.5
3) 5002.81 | 15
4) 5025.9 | 18.4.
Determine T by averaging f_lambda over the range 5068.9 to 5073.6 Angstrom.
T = 17.3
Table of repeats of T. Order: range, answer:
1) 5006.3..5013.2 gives 18.7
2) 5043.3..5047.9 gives 16.6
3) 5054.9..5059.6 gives 14.2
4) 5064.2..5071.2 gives 16.5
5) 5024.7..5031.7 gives 16.5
